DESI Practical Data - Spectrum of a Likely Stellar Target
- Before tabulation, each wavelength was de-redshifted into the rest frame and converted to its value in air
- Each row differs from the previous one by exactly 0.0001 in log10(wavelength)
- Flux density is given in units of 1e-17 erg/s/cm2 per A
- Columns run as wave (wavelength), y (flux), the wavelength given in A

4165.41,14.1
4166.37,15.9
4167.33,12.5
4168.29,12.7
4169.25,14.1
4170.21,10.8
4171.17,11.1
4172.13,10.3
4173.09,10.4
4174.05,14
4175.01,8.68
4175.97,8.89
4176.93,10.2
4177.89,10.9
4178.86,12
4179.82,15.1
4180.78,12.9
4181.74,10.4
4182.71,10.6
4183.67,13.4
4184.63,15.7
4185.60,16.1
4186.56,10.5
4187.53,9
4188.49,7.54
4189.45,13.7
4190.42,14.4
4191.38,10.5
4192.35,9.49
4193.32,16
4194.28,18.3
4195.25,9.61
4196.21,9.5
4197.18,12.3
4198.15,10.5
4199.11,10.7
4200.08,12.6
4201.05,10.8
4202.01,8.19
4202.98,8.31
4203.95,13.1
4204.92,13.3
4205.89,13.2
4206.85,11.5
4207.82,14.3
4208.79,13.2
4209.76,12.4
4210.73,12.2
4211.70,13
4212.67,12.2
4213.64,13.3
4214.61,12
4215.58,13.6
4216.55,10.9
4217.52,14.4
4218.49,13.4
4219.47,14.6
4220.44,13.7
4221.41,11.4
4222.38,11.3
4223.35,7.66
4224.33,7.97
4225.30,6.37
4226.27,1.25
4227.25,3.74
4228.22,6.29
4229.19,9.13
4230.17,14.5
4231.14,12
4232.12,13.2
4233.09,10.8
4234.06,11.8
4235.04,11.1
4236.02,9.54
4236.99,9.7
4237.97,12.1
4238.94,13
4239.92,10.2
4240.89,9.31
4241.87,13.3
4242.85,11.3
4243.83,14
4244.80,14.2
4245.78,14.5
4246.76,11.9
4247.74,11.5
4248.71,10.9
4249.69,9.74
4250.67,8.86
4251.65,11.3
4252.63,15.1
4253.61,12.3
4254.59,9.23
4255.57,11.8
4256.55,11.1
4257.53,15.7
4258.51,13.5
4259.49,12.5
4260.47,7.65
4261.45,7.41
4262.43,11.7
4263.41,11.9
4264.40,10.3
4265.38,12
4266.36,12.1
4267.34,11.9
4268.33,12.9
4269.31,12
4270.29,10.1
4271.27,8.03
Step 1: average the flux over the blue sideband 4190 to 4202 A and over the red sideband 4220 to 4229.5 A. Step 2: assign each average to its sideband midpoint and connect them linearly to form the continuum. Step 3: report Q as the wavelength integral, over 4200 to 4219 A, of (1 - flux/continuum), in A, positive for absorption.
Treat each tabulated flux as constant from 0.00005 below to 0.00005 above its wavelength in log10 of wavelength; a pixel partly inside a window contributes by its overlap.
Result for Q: -4.6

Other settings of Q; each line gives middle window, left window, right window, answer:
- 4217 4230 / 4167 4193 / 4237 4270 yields 2.50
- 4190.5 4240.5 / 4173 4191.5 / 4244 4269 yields 2.07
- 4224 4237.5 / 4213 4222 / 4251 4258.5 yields 3.85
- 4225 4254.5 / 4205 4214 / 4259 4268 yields 2.28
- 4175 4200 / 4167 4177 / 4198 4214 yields -0.63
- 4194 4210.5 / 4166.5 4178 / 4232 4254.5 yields -0.44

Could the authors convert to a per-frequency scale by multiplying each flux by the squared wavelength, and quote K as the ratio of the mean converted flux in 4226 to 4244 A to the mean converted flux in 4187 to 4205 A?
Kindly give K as 0.9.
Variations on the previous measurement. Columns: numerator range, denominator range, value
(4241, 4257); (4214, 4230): 1.21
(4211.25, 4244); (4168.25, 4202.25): 0.95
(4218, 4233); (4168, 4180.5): 0.87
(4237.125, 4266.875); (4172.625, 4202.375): 1.03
